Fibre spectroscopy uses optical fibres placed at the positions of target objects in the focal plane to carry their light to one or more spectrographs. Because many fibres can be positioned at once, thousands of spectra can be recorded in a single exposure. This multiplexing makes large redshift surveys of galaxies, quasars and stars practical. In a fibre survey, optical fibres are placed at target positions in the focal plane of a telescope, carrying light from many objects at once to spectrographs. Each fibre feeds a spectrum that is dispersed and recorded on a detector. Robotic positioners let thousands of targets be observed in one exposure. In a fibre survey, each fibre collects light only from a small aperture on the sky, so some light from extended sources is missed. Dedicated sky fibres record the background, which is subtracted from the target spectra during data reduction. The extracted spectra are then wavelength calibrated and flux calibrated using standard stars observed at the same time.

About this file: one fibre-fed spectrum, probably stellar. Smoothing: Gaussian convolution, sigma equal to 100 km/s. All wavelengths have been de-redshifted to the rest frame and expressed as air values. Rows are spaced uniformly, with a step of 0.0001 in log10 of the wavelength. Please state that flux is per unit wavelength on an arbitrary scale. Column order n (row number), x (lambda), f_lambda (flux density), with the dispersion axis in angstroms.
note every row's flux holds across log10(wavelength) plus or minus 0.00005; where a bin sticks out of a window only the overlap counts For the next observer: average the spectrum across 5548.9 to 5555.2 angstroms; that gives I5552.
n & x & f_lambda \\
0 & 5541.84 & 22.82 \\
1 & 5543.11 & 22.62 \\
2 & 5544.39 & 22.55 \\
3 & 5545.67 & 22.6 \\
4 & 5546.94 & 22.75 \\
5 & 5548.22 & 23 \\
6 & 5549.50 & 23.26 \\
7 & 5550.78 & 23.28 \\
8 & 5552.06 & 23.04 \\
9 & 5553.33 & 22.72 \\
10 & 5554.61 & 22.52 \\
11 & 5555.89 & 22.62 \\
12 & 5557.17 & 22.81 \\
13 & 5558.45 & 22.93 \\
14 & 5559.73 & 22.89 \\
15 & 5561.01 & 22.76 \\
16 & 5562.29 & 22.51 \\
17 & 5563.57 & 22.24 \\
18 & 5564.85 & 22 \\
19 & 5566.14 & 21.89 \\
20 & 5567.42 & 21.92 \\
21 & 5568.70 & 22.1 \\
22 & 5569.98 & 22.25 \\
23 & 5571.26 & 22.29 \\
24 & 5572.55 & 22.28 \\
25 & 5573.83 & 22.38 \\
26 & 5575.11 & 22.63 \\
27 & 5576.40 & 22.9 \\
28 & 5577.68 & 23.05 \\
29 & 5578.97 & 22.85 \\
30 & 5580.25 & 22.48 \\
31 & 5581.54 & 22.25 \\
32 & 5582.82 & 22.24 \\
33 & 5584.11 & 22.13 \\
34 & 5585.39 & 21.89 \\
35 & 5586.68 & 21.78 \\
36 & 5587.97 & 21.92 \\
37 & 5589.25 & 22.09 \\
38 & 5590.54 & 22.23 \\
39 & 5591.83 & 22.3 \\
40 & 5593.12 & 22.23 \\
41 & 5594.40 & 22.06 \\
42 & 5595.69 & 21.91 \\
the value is 23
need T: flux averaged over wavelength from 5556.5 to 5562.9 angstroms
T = 22.8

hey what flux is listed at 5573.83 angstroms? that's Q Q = 22.38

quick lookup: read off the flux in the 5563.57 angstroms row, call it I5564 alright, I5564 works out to 22.24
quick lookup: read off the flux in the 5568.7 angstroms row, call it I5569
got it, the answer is 22.1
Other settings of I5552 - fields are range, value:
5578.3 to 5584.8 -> 22.4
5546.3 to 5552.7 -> 23.1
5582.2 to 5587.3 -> 22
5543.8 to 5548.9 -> 22.7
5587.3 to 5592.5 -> 22.1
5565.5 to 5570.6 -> 22.1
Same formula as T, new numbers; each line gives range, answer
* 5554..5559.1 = 22.7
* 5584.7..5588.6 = 21.9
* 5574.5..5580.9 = 22.8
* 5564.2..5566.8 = 21.9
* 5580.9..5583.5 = 22.3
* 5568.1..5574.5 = 22.3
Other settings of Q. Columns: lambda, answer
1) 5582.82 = 22.24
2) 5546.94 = 22.75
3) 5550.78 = 23.28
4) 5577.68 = 23.05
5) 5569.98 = 22.25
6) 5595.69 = 21.91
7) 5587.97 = 21.92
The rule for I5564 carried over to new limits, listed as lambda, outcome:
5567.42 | 21.92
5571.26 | 22.29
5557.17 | 22.81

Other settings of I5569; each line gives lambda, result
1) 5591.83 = 22.3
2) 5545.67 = 22.6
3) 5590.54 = 22.23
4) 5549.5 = 23.26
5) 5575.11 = 22.63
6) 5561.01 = 22.76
